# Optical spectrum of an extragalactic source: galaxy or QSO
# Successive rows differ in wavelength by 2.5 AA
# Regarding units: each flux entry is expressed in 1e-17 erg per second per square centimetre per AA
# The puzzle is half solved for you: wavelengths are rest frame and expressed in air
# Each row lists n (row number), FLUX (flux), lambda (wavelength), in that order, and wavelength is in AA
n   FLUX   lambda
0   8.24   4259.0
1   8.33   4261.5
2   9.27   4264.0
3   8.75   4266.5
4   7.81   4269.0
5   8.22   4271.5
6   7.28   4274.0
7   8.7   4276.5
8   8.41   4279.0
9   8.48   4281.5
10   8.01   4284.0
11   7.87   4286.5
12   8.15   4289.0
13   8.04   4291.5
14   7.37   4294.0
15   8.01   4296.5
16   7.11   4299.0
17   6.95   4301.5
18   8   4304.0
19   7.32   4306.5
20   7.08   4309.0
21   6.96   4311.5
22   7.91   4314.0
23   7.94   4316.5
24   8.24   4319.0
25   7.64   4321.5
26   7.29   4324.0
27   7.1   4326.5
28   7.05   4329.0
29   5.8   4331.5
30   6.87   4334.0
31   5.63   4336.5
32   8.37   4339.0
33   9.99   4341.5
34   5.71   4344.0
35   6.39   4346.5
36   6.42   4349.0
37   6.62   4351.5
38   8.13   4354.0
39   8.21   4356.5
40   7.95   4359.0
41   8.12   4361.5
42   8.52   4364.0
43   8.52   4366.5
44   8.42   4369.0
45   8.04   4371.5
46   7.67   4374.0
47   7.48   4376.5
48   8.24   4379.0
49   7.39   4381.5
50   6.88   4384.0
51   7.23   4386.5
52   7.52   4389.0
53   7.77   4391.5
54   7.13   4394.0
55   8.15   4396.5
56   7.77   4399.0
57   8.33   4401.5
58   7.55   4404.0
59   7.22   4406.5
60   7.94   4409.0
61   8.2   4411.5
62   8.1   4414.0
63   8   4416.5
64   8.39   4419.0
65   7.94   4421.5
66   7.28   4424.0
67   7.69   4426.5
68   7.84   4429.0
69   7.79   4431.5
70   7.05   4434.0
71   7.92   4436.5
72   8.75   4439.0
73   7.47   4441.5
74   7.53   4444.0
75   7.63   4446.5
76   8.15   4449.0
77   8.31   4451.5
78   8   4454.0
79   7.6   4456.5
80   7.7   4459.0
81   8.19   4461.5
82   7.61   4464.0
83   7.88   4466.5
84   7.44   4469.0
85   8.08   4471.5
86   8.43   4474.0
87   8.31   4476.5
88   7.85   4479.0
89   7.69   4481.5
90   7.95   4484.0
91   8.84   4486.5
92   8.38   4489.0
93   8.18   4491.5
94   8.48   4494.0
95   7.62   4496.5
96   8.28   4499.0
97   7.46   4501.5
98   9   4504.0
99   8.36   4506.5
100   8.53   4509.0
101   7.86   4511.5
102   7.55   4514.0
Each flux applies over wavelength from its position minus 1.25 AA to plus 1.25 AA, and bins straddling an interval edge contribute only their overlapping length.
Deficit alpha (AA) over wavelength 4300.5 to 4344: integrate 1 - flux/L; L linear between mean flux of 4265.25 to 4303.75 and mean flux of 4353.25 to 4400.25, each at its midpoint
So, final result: 2.9 AA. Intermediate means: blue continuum 7.95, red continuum 7.85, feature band 7.37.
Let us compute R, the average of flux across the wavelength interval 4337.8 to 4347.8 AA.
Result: 7.61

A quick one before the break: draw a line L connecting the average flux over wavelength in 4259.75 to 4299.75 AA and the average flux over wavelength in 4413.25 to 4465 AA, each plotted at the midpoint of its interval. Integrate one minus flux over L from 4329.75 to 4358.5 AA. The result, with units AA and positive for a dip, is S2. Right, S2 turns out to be 3.2 AA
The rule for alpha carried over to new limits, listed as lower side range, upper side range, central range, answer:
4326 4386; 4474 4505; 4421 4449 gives 0.6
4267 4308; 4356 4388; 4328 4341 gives 1.6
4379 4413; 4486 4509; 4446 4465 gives 0.3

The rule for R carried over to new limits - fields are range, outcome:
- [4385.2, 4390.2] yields 7.37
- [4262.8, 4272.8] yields 8.5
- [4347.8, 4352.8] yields 6.54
